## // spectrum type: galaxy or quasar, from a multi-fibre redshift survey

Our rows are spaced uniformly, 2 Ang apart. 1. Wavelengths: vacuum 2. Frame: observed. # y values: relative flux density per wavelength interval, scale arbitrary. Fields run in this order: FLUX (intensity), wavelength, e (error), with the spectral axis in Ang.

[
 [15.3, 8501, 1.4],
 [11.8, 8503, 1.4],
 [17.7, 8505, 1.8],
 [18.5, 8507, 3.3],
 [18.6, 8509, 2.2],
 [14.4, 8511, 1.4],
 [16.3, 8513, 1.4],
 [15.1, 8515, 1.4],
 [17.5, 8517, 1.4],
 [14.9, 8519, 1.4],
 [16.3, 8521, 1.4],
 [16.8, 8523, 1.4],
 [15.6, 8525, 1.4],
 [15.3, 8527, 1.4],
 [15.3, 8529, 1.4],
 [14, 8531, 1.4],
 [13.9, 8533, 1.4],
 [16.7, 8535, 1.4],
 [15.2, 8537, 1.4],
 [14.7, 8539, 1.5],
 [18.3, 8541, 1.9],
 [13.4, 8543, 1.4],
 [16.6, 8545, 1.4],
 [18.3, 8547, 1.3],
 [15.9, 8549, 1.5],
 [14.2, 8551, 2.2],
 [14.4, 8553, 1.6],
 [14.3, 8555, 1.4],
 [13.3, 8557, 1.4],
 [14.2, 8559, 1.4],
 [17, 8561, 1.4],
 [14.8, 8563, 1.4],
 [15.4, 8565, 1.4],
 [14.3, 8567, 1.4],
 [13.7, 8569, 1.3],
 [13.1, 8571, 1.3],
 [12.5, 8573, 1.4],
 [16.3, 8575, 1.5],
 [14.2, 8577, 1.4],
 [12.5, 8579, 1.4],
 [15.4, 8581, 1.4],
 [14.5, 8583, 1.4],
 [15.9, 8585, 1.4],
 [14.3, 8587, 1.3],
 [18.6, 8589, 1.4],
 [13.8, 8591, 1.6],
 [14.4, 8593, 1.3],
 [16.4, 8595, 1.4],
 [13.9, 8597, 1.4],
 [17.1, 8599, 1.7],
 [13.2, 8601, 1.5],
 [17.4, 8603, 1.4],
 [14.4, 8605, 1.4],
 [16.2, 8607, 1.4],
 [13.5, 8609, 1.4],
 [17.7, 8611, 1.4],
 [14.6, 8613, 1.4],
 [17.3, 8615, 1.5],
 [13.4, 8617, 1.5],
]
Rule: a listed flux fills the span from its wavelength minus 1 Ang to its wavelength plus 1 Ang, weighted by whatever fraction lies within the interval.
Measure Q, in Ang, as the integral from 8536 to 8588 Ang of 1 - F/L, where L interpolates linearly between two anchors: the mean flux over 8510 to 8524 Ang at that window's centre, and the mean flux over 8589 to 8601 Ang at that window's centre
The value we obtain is 2.2 Ang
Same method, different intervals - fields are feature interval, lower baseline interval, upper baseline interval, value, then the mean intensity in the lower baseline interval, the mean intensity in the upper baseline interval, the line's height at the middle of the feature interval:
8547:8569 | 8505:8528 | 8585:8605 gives 1.4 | 16.4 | 15.4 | 15.9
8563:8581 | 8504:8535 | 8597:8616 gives 1.9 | 16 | 15.6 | 15.8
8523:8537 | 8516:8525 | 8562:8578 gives 0.6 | 16.3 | 14.3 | 15.9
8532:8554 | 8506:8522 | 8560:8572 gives -0.2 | 16.4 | 14.7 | 15.5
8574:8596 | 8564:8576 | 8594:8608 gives -0.4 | 14.2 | 15.5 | 14.8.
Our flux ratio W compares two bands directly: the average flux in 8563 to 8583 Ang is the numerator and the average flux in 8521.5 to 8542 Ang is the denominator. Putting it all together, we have 0.9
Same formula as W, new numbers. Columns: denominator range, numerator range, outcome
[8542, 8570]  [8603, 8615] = 1.04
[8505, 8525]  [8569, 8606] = 0.90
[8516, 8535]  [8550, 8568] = 0.94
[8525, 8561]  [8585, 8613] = 1.01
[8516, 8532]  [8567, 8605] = 0.94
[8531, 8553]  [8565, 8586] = 0.92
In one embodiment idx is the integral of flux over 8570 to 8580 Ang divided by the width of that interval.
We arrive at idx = 13.7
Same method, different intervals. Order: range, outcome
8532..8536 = 15.3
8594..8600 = 15.8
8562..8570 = 14.6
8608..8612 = 15.6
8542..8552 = 15.7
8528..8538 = 15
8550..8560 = 14.1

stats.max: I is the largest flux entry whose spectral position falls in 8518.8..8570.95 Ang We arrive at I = 18.3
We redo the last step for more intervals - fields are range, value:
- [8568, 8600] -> 18.6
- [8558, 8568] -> 17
